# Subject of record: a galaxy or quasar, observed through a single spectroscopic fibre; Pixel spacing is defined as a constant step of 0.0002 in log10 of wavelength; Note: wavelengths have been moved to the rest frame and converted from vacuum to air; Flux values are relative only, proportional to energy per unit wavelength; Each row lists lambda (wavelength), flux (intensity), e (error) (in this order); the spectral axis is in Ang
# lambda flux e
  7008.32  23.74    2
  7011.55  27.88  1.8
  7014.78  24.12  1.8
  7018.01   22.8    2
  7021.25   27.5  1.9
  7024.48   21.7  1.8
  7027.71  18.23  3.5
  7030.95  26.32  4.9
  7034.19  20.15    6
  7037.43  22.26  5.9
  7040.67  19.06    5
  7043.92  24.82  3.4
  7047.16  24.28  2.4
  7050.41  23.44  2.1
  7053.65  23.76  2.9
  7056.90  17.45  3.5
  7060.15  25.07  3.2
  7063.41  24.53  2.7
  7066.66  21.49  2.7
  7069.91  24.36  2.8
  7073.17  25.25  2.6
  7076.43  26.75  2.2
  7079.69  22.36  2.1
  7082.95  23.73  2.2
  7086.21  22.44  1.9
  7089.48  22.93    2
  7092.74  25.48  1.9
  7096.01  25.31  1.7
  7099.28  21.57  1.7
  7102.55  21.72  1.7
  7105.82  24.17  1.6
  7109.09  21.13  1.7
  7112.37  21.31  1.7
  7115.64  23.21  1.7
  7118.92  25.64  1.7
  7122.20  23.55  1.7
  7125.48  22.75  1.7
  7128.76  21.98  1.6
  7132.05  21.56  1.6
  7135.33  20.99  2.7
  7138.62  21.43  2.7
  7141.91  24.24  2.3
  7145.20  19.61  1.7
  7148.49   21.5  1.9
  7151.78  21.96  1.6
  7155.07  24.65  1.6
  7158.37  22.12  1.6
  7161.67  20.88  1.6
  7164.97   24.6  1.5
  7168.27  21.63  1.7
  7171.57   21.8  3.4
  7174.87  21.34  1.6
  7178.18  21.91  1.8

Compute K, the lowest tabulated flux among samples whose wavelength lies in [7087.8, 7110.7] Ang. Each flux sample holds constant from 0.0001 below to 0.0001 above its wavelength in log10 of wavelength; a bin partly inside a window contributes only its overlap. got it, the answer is 21.13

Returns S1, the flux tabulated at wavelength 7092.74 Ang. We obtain 25.48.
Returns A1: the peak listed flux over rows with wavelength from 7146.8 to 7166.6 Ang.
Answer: 24.65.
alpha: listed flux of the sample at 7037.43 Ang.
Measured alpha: 22.26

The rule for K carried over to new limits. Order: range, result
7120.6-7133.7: 21.56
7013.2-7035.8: 18.23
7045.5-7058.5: 17.45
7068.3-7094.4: 22.36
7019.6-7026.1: 21.7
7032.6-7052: 19.06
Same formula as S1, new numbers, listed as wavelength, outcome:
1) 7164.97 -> 24.6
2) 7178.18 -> 21.91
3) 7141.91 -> 24.24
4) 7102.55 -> 21.72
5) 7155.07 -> 24.65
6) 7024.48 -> 21.7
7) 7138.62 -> 21.43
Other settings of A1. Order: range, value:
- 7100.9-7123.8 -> 25.64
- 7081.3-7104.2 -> 25.48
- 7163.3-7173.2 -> 24.6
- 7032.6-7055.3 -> 24.82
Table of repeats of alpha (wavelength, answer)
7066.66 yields 21.49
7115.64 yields 23.21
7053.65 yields 23.76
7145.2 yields 19.61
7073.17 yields 25.25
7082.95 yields 23.73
